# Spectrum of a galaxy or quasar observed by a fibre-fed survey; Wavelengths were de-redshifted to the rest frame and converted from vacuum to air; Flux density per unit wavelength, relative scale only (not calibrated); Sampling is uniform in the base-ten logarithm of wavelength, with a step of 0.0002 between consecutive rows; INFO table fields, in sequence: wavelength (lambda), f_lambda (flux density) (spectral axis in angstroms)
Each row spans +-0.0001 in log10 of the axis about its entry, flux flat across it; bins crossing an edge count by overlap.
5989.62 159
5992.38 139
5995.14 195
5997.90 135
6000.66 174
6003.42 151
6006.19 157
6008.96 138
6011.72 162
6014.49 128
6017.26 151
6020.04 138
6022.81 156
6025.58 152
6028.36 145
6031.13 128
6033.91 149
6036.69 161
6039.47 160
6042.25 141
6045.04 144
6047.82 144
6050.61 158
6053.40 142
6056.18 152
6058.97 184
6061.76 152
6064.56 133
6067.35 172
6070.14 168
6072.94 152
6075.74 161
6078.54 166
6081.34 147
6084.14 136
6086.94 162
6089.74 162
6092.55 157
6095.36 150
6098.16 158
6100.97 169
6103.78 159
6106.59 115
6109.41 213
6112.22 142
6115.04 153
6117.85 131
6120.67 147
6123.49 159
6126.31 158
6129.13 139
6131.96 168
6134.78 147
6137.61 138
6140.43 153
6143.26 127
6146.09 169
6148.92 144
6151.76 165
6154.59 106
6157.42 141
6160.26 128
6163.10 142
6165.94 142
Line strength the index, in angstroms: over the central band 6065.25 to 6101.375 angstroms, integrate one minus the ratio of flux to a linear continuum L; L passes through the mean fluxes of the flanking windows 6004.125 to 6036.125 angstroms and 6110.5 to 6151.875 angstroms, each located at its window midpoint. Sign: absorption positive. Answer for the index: -2.4 angstroms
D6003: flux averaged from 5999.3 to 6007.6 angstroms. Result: 160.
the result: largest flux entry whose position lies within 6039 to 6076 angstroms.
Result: 184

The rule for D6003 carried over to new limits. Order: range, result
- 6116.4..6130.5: 147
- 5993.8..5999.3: 165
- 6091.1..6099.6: 155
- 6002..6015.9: 147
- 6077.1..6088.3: 153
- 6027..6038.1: 146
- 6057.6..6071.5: 162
